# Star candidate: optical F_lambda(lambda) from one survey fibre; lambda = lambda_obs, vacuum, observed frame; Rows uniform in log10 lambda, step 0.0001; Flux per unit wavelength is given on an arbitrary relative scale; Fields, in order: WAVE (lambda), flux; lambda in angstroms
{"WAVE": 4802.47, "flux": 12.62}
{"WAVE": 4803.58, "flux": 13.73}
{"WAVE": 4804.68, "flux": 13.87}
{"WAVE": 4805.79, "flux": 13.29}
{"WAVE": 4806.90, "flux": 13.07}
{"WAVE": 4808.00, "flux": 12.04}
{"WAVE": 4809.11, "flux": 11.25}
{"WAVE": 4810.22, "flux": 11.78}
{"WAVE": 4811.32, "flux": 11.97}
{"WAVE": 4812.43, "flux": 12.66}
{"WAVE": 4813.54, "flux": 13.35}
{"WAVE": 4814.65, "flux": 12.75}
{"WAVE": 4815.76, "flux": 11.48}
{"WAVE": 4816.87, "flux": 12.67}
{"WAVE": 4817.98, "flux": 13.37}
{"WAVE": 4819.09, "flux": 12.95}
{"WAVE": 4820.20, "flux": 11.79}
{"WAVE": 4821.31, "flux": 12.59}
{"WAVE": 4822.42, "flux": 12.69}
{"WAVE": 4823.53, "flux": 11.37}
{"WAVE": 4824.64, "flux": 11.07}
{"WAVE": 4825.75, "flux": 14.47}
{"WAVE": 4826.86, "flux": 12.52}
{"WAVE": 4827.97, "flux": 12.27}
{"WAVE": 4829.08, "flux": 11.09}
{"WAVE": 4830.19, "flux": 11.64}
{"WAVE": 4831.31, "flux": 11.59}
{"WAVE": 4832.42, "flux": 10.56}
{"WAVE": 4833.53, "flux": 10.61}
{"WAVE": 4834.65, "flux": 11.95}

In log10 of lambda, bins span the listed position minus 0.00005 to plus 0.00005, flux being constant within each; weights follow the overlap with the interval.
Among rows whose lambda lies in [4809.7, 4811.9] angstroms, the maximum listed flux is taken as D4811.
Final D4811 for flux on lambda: 11.97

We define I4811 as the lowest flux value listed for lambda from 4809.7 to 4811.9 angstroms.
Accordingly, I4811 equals 11.78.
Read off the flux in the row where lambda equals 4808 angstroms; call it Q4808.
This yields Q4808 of 12.04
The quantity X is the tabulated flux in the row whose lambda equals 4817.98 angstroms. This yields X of 13.37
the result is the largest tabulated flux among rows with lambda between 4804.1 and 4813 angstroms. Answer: 13.87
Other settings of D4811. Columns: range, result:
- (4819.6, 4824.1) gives 12.69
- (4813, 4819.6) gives 13.37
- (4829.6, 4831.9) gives 11.64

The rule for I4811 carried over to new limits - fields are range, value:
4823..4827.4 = 11.07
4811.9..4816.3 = 11.48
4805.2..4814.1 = 11.25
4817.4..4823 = 11.79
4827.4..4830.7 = 11.09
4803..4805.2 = 13.73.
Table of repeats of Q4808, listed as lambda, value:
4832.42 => 10.56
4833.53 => 10.61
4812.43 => 12.66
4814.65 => 12.75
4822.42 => 12.69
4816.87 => 12.67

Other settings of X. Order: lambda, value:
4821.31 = 12.59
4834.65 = 11.95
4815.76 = 11.48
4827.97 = 12.27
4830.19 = 11.64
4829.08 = 11.09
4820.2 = 11.79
